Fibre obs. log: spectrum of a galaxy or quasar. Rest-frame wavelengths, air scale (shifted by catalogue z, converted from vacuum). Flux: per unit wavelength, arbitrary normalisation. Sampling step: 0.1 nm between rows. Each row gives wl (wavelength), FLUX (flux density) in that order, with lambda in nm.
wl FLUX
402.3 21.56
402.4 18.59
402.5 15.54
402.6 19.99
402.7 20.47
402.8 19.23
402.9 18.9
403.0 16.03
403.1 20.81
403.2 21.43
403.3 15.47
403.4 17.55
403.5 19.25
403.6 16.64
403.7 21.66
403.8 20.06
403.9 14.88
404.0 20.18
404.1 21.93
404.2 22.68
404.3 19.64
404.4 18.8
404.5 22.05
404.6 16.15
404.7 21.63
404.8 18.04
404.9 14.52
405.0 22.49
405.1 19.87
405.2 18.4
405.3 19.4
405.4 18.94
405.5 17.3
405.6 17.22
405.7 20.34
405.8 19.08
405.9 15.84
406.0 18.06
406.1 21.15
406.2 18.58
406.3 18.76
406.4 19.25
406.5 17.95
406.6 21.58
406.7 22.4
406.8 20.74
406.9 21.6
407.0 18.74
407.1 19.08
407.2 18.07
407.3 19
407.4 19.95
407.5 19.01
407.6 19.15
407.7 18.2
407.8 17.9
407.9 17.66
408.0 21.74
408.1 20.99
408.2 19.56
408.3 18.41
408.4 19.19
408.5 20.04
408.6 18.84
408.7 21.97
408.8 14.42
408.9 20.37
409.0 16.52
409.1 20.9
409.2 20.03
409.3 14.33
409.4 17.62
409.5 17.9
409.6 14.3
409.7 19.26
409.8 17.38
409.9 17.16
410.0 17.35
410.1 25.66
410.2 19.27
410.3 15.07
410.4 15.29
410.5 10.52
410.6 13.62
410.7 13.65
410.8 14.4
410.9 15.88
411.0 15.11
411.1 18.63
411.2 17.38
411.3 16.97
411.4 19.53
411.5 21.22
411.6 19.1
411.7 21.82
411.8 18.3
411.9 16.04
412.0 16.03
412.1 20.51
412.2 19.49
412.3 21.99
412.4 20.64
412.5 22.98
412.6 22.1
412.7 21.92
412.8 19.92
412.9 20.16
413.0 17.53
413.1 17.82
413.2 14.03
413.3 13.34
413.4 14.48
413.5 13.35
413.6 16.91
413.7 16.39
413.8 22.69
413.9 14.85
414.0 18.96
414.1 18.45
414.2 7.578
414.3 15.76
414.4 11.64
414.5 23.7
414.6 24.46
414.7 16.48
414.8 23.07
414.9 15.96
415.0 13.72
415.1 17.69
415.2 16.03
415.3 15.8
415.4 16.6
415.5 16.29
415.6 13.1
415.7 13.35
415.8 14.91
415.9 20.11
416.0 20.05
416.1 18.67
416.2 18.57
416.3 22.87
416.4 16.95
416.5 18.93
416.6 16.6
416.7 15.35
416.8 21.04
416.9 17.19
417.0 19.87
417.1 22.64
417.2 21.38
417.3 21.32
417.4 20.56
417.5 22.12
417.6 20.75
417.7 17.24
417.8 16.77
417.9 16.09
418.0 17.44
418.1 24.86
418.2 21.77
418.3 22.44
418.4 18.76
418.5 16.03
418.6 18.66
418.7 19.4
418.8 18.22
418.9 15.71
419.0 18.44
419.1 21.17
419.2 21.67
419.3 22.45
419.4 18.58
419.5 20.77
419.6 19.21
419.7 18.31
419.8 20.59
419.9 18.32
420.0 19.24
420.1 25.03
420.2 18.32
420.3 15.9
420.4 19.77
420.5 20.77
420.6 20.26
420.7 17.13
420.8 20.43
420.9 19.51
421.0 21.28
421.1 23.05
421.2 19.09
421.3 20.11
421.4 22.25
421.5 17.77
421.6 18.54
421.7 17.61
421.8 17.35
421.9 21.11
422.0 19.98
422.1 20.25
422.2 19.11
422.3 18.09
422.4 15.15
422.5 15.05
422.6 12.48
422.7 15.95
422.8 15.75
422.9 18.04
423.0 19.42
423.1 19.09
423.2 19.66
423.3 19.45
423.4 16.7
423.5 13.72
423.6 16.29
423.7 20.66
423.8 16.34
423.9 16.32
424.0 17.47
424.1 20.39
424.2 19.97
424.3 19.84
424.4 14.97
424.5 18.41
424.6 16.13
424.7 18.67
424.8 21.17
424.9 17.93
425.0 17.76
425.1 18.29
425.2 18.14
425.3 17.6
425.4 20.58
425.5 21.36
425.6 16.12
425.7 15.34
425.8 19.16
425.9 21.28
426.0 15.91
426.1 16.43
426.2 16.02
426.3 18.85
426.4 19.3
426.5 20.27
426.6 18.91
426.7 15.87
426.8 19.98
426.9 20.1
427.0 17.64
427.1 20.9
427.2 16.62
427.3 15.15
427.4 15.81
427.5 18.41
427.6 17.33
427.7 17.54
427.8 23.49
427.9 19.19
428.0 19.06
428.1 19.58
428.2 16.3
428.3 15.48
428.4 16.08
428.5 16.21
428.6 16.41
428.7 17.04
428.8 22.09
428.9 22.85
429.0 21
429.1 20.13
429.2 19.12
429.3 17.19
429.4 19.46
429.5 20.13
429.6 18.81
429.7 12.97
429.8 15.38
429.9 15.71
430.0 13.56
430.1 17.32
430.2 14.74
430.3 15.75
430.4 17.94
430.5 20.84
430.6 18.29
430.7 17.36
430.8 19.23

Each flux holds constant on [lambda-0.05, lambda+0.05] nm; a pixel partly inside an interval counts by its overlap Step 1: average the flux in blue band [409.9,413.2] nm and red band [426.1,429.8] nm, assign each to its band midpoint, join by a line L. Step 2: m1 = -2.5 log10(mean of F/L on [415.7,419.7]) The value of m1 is -0.06 mag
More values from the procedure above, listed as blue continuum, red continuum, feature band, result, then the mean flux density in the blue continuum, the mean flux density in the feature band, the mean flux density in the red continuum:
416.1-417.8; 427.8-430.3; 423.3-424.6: 0.055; 19.5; 17.6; 17.8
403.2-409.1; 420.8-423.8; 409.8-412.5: 0.065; 19.2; 17.8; 18.4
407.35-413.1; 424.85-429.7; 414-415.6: 0.098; 18.4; 16.8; 18.4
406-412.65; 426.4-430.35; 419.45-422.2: -0.085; 18.6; 19.7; 18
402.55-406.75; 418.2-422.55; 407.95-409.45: 0.012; 19.2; 19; 19.4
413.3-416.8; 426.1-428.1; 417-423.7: -0.086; 17.1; 19.1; 18.4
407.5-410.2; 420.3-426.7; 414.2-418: 0.030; 18.7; 18.1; 18.4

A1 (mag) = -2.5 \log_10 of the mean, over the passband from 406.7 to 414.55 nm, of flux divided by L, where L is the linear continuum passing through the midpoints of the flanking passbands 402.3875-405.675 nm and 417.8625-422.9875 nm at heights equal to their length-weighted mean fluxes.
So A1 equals 0.06 mag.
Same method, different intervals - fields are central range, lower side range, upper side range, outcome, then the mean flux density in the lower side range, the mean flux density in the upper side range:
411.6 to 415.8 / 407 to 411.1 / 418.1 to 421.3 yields 0.066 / 17.9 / 19.8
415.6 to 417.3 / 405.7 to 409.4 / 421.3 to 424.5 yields -0.008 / 19.1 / 17.9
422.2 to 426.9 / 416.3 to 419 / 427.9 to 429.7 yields 0.053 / 19.2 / 18.5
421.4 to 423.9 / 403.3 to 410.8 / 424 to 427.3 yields 0.042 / 18.6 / 18.4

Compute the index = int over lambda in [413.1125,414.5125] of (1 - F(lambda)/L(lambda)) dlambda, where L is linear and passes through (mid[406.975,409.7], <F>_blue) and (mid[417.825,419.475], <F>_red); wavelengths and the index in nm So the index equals 0.25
